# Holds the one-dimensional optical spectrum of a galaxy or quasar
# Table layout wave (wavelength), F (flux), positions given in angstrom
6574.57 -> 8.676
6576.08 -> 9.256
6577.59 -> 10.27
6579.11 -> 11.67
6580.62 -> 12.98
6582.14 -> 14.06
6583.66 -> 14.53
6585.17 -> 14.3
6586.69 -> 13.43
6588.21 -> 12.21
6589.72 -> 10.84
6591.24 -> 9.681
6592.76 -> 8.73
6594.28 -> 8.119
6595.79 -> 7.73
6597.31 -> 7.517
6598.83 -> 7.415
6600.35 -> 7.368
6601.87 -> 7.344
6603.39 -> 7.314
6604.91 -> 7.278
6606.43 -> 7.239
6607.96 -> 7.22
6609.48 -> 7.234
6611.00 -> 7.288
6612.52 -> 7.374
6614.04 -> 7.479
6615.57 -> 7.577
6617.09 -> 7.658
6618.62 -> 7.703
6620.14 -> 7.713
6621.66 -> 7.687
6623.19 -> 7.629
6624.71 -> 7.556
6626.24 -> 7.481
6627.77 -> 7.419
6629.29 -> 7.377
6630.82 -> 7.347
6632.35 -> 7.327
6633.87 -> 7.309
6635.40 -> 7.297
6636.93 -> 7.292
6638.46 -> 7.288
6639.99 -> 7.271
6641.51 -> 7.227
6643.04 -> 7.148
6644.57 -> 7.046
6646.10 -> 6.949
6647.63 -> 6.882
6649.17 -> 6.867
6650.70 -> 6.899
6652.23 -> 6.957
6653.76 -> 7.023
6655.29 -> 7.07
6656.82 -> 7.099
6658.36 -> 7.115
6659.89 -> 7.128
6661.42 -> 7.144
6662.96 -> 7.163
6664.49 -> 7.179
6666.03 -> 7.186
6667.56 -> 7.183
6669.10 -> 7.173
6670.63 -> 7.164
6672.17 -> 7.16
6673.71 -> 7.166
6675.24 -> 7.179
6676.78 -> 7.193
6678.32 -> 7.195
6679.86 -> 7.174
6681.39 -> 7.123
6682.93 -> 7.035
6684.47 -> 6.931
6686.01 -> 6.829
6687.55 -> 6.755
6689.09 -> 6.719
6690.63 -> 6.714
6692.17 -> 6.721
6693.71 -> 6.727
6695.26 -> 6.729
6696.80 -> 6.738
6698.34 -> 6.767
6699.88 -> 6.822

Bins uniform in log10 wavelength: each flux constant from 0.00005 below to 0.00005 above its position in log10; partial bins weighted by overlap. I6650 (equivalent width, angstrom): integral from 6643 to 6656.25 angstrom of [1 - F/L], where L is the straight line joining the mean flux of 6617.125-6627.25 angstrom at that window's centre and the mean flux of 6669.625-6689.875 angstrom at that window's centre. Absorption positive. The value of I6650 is 0.7 angstrom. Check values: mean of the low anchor 7.62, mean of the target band 6.98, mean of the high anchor 7.05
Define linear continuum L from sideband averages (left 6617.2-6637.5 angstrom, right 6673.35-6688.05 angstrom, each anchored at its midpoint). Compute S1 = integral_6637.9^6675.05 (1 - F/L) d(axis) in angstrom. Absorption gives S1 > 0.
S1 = 0.75 angstrom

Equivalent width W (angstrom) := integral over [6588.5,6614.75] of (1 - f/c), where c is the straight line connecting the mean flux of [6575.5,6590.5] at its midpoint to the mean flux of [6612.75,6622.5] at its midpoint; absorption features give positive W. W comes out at 5.1 angstrom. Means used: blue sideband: 12.4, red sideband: 7.62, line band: 7.91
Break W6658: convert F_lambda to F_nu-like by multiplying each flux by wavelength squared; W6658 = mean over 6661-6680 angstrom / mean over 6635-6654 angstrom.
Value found 1.02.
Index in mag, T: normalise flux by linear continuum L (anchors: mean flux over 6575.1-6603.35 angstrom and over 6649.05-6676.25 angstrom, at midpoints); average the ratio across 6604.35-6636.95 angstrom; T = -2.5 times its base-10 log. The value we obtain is 0.20 mag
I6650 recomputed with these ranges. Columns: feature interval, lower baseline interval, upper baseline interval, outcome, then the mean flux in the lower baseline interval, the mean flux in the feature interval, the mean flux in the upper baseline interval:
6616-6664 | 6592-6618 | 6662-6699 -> 0.1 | 7.52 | 7.26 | 7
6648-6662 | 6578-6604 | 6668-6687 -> 1.6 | 10.3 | 7.03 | 7.11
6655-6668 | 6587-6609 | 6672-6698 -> 0.3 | 8.38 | 7.14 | 6.94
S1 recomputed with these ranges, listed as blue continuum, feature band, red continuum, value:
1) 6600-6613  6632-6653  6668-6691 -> 0.1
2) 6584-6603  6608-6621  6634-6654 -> 1.6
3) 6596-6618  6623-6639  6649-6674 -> -0.3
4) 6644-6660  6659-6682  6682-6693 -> -0.9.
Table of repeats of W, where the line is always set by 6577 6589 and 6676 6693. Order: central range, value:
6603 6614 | 4.0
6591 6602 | 3.8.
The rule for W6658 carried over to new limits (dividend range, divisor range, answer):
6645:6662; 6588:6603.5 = 0.84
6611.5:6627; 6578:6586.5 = 0.57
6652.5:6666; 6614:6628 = 0.95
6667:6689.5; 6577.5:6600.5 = 0.67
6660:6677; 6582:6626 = 0.84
